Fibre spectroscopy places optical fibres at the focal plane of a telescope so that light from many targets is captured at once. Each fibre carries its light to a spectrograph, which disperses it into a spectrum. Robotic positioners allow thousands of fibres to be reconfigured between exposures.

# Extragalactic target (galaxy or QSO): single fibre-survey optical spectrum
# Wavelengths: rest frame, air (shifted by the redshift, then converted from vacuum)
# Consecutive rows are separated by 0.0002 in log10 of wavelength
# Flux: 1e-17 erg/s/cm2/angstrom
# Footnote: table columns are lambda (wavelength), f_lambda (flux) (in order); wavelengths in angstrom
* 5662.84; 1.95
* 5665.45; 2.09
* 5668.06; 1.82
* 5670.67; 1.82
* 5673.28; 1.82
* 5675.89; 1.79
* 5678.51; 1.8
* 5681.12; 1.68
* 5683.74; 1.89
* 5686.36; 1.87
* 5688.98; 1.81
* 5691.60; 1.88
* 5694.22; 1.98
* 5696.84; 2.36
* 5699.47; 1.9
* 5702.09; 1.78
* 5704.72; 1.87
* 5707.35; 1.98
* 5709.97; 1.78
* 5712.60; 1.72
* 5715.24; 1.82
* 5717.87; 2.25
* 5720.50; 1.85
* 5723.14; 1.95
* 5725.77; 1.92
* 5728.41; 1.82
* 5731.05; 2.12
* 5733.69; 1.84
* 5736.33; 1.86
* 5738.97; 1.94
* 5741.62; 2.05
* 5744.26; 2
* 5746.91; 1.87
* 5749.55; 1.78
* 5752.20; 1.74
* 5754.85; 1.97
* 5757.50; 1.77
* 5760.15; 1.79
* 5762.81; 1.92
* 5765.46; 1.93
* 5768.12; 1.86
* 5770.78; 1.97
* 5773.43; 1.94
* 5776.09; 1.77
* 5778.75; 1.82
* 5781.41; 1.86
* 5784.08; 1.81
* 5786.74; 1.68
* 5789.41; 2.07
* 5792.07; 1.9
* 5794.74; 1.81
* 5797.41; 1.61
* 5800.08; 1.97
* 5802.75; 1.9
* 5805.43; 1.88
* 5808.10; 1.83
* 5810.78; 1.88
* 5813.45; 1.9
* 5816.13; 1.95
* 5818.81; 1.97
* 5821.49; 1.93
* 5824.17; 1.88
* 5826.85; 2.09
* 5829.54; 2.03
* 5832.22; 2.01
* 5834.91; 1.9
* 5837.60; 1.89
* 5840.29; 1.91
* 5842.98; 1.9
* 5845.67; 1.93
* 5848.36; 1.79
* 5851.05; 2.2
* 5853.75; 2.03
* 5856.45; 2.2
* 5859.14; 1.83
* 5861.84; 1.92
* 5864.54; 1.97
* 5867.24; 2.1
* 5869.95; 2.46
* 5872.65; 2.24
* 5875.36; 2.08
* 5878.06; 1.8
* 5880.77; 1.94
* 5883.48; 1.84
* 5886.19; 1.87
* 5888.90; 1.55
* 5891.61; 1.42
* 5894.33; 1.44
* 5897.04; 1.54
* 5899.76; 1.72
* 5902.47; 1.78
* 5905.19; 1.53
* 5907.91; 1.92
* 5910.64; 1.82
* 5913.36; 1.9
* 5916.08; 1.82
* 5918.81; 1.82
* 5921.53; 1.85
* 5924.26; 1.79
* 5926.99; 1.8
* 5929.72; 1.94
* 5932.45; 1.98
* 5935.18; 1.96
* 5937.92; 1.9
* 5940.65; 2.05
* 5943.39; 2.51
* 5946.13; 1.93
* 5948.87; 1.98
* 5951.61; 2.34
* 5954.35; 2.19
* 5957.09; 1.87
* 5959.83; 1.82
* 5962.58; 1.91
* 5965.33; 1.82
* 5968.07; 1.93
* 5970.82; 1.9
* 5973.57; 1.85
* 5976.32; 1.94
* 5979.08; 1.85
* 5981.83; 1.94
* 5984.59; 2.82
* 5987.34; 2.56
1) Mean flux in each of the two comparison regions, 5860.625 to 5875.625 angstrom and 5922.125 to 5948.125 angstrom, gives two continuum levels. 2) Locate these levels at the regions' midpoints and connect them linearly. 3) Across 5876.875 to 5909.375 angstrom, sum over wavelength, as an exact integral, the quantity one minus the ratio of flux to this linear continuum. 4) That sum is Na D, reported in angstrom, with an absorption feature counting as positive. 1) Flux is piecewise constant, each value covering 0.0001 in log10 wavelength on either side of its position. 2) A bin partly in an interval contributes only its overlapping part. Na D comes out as 6.0 angstrom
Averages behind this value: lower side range 2.13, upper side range 1.98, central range 1.7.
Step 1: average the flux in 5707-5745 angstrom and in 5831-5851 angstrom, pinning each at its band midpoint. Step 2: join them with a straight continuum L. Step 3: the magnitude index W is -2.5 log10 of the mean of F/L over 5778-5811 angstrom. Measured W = 0.04 mag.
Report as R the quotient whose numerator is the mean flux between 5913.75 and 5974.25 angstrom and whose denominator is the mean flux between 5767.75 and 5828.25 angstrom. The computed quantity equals 1.0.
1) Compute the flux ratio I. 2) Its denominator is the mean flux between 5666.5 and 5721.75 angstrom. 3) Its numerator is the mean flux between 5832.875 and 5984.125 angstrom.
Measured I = 1.02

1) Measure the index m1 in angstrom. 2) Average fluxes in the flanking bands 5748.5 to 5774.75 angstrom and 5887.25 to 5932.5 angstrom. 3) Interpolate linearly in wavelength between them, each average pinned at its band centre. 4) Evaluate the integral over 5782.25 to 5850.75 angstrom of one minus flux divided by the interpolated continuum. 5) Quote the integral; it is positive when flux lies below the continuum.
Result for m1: -3.1 angstrom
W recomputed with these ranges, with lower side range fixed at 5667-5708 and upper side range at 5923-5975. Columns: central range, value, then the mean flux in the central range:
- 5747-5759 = 0.05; 1.82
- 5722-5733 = -0.03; 1.95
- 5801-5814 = 0.02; 1.88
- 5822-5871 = -0.03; 2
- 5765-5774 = -0.01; 1.92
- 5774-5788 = 0.07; 1.8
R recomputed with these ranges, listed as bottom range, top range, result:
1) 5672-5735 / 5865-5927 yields 0.97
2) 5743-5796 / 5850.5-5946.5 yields 1.02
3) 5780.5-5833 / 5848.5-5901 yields 1.00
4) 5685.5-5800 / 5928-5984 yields 1.05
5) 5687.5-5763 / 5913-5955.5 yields 1.04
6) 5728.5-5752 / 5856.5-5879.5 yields 1.07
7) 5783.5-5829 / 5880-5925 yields 0.92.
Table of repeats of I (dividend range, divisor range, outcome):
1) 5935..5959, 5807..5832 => 1.07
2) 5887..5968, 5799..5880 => 0.94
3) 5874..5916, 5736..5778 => 0.93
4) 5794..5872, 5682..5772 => 1.03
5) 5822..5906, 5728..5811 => 1.01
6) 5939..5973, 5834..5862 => 1.03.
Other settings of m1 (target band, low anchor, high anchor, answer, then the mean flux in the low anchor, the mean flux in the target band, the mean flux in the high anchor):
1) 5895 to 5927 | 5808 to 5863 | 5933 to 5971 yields 3.6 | 1.95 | 1.77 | 2.01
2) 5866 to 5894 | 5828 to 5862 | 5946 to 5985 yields 0.9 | 1.97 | 1.91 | 1.99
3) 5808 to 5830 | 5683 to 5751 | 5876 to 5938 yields -1.2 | 1.92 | 1.94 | 1.78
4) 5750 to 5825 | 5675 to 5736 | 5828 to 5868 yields 2.9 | 1.9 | 1.87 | 1.97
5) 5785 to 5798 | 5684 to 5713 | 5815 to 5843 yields 0.8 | 1.91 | 1.83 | 1.95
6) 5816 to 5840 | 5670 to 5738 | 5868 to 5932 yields -1.4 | 1.89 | 1.96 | 1.83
